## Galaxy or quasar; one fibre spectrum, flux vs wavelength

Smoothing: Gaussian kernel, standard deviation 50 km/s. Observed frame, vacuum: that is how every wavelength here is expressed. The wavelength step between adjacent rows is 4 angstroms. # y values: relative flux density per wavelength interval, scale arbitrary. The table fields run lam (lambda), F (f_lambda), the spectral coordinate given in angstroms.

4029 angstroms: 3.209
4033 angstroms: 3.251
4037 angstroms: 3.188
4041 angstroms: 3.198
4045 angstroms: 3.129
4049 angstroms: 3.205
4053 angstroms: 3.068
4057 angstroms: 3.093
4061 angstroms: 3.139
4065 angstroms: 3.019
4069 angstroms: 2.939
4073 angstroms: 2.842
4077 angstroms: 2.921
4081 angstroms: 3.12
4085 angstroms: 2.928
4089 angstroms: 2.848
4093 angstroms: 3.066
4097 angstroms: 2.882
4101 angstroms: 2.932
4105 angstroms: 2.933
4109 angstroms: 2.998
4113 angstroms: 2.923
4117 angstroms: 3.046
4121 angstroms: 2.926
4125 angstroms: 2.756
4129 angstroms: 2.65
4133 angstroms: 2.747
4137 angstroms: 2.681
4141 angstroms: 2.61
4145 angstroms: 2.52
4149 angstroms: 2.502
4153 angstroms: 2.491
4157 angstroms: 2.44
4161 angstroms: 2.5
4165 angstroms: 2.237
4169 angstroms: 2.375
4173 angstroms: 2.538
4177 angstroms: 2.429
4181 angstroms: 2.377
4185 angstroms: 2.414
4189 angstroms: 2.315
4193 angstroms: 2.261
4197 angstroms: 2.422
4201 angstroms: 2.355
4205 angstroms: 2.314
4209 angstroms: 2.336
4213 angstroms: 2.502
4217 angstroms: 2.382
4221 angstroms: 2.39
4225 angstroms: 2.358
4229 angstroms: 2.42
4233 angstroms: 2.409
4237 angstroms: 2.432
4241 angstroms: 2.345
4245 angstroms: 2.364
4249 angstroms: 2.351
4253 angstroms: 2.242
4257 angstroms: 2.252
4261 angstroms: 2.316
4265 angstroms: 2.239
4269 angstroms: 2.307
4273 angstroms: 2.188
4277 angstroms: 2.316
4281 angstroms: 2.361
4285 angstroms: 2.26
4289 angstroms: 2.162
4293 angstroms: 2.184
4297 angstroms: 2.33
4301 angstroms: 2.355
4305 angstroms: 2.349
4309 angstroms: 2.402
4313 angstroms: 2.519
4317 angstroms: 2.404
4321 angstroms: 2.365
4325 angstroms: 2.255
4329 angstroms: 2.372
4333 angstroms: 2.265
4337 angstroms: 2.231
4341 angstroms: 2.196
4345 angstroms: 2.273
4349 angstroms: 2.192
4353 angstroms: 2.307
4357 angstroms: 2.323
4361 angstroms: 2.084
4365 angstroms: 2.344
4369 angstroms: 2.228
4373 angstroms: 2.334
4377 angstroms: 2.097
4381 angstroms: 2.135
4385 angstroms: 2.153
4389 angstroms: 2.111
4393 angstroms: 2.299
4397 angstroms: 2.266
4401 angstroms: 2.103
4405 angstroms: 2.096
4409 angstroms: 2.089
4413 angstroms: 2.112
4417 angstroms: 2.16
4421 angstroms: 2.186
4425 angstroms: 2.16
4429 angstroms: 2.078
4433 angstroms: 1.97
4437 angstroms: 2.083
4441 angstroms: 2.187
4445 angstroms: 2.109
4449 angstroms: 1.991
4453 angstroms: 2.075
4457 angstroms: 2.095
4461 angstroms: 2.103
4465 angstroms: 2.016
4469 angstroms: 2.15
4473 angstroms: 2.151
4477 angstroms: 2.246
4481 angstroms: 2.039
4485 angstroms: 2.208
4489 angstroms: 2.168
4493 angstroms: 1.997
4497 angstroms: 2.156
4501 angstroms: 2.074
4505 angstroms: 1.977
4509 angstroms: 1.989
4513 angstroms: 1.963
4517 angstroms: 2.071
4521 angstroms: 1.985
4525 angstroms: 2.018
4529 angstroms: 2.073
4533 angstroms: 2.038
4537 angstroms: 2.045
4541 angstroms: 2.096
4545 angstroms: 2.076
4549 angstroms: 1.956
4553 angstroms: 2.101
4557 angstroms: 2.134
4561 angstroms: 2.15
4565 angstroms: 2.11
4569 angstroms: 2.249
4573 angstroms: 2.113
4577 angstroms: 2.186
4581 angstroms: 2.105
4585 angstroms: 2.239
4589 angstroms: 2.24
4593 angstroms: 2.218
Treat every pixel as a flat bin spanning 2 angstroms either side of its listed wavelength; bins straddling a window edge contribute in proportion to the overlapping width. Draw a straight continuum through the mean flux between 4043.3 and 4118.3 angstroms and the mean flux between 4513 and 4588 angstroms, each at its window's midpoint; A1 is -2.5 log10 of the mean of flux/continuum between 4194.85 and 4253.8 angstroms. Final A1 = 0.15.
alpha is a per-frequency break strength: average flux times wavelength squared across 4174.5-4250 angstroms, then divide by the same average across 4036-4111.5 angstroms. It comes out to 0.84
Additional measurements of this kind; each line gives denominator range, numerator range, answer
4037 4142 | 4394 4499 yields 0.85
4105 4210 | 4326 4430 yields 0.96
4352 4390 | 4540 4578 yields 1.04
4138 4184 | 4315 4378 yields 1.01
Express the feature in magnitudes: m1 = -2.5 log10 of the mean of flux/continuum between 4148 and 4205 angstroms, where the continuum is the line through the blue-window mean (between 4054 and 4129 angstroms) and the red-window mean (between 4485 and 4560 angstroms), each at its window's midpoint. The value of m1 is 0.16 mag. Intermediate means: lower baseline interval 2.95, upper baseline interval 2.06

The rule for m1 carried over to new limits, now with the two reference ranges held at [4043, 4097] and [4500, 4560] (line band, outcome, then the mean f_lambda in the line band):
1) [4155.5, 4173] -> 0.173 mag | 2.4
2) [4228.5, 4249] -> 0.117 mag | 2.39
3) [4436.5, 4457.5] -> 0.064 mag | 2.09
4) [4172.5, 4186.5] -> 0.149 mag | 2.43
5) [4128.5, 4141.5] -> 0.078 mag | 2.68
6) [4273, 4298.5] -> 0.135 mag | 2.26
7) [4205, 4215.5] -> 0.138 mag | 2.4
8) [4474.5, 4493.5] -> -0.002 mag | 2.14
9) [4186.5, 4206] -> 0.177 mag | 2.34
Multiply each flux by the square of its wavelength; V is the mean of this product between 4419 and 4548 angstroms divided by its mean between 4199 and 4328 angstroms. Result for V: 1.0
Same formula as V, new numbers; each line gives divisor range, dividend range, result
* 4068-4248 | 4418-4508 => 0.93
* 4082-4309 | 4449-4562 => 0.96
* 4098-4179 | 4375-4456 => 0.91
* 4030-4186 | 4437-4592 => 0.90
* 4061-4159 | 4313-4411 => 0.89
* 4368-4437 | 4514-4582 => 1.04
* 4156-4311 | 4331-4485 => 1.00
